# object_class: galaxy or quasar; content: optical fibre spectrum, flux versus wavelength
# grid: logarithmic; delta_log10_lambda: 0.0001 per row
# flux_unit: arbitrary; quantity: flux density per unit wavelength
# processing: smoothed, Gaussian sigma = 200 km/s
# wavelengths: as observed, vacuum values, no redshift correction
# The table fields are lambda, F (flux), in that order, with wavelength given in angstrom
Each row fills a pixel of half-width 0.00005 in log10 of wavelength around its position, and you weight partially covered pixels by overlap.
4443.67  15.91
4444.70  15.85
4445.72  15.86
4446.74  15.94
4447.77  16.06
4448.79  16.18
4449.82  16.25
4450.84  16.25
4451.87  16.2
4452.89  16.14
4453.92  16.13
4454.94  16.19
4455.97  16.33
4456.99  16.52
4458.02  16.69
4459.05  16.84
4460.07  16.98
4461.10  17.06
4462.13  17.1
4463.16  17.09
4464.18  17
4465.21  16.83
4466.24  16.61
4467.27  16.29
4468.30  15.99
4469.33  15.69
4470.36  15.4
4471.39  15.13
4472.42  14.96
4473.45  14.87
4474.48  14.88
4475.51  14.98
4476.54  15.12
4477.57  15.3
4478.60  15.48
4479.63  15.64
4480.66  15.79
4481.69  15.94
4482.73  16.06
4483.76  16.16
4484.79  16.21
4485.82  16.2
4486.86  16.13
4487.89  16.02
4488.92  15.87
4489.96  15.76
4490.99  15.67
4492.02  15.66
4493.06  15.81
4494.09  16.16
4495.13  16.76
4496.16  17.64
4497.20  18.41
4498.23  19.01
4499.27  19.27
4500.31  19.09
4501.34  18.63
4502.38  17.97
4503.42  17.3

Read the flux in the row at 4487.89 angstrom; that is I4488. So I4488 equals 16.02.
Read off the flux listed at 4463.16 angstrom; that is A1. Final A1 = 17.09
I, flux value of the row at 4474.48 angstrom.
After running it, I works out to 14.88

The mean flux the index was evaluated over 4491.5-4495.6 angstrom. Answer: 16.1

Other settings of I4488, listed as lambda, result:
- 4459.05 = 16.84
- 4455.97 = 16.33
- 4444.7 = 15.85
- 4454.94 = 16.19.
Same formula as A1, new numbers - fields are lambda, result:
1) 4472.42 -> 14.96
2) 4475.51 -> 14.98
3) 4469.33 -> 15.69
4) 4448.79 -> 16.18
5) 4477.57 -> 15.3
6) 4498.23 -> 19.01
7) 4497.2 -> 18.41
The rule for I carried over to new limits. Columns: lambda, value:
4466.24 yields 16.61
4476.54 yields 15.12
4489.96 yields 15.76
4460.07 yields 16.98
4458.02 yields 16.69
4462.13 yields 17.1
